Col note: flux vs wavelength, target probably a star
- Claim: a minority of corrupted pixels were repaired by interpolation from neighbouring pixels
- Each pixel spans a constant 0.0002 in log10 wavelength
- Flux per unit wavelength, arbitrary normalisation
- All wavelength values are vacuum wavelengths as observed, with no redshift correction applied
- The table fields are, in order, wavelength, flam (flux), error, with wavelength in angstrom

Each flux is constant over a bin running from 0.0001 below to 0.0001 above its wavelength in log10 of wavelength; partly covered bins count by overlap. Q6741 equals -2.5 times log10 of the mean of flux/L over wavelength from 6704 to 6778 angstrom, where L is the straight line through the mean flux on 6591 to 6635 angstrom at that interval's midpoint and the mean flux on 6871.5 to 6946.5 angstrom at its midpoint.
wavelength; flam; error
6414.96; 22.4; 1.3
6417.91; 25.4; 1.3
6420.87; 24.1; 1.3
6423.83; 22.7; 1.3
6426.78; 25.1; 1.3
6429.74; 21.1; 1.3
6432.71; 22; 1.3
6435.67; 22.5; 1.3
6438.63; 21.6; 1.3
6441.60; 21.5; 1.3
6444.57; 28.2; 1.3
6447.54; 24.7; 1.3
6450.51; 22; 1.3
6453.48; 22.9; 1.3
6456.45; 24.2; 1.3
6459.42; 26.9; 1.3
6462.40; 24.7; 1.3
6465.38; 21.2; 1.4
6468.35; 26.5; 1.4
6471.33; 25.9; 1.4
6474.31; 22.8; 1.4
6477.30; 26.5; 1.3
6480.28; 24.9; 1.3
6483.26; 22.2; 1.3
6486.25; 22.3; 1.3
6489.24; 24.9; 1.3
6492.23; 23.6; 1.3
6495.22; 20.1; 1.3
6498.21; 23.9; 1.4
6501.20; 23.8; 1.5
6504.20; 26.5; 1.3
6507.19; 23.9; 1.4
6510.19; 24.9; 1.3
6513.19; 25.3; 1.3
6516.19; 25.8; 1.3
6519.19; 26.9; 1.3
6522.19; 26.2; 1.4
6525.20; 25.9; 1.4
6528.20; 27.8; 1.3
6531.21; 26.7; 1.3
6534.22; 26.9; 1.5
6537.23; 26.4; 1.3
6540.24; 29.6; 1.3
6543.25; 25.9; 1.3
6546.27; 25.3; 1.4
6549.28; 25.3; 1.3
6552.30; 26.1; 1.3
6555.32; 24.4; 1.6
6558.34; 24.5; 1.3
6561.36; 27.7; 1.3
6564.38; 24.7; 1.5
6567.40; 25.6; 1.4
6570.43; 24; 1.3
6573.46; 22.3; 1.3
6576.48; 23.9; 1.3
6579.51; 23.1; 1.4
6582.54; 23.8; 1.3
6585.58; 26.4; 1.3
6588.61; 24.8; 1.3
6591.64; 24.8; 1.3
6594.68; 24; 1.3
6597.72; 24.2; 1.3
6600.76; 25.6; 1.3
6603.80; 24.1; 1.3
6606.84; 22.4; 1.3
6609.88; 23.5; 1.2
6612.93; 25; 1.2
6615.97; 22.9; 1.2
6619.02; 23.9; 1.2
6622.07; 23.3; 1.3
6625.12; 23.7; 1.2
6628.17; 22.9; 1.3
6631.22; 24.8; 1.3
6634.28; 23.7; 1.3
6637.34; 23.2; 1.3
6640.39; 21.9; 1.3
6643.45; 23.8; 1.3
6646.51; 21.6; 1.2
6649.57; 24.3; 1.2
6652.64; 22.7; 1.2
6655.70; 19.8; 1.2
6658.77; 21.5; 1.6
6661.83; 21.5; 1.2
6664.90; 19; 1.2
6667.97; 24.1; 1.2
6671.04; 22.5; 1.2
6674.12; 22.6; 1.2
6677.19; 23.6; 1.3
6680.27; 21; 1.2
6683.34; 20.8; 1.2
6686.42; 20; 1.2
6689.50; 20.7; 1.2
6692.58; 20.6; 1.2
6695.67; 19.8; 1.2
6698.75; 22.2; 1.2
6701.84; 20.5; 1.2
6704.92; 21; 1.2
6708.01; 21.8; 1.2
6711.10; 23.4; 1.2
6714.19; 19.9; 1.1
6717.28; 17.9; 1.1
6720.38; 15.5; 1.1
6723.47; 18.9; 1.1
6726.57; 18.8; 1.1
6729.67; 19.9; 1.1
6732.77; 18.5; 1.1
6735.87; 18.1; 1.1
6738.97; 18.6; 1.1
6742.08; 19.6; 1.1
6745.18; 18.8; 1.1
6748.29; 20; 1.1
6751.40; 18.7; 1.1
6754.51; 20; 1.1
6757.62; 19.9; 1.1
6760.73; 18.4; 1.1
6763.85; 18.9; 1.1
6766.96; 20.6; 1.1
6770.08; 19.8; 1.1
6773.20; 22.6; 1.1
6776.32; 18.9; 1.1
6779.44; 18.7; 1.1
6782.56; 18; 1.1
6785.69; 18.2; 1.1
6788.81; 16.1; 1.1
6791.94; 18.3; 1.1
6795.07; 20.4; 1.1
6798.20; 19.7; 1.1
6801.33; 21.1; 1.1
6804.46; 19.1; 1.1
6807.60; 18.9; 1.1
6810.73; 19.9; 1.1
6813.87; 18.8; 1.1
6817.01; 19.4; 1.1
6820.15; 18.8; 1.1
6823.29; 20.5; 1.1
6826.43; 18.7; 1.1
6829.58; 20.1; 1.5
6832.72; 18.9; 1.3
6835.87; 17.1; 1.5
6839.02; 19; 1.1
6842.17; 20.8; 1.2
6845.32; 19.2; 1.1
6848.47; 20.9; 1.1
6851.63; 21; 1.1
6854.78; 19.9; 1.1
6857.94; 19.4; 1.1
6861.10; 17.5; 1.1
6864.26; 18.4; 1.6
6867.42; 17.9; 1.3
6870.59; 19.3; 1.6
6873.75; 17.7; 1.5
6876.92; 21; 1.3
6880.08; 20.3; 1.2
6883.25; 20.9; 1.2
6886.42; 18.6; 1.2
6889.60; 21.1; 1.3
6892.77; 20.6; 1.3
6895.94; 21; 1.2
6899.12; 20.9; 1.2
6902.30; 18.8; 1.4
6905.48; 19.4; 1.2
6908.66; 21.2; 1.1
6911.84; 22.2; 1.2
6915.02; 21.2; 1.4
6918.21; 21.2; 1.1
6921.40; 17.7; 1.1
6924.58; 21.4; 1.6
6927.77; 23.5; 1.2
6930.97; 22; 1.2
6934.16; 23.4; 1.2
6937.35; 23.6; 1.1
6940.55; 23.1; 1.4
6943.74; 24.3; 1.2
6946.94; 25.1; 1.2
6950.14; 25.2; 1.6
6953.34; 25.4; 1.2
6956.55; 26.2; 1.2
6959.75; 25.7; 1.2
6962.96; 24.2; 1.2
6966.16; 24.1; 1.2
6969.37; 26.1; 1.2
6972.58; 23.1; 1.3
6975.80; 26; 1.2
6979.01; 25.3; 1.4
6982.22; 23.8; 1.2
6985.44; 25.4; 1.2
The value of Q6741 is 0.17 mag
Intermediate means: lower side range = 23.9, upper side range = 21.1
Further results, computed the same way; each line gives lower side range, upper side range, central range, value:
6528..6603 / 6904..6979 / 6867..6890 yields 0.20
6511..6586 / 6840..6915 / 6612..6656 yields 0.04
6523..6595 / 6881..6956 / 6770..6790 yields 0.23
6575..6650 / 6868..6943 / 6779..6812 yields 0.16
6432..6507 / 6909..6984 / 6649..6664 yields 0.10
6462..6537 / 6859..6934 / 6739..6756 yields 0.14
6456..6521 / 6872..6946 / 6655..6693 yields 0.08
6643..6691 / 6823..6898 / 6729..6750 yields 0.10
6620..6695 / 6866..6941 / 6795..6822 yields 0.09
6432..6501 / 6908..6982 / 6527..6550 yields -0.13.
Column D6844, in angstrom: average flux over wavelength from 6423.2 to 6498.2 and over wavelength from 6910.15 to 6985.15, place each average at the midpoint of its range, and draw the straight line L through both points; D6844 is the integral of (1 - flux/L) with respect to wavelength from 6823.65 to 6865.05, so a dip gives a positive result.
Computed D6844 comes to 7.6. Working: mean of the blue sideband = 23.7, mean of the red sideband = 23.7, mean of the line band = 19.4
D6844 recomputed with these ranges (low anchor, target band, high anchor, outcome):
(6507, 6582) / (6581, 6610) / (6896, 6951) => 0.8 angstrom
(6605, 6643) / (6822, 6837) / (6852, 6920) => 1.2 angstrom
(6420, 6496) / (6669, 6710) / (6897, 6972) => 3.4 angstrom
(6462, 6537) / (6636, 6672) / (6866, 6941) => 1.7 angstrom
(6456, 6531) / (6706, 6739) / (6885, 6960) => 5.8 angstrom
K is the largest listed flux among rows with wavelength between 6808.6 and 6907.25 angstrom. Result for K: 21.1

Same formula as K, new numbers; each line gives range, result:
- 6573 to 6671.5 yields 26.4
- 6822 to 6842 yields 20.5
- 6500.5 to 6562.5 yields 29.6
